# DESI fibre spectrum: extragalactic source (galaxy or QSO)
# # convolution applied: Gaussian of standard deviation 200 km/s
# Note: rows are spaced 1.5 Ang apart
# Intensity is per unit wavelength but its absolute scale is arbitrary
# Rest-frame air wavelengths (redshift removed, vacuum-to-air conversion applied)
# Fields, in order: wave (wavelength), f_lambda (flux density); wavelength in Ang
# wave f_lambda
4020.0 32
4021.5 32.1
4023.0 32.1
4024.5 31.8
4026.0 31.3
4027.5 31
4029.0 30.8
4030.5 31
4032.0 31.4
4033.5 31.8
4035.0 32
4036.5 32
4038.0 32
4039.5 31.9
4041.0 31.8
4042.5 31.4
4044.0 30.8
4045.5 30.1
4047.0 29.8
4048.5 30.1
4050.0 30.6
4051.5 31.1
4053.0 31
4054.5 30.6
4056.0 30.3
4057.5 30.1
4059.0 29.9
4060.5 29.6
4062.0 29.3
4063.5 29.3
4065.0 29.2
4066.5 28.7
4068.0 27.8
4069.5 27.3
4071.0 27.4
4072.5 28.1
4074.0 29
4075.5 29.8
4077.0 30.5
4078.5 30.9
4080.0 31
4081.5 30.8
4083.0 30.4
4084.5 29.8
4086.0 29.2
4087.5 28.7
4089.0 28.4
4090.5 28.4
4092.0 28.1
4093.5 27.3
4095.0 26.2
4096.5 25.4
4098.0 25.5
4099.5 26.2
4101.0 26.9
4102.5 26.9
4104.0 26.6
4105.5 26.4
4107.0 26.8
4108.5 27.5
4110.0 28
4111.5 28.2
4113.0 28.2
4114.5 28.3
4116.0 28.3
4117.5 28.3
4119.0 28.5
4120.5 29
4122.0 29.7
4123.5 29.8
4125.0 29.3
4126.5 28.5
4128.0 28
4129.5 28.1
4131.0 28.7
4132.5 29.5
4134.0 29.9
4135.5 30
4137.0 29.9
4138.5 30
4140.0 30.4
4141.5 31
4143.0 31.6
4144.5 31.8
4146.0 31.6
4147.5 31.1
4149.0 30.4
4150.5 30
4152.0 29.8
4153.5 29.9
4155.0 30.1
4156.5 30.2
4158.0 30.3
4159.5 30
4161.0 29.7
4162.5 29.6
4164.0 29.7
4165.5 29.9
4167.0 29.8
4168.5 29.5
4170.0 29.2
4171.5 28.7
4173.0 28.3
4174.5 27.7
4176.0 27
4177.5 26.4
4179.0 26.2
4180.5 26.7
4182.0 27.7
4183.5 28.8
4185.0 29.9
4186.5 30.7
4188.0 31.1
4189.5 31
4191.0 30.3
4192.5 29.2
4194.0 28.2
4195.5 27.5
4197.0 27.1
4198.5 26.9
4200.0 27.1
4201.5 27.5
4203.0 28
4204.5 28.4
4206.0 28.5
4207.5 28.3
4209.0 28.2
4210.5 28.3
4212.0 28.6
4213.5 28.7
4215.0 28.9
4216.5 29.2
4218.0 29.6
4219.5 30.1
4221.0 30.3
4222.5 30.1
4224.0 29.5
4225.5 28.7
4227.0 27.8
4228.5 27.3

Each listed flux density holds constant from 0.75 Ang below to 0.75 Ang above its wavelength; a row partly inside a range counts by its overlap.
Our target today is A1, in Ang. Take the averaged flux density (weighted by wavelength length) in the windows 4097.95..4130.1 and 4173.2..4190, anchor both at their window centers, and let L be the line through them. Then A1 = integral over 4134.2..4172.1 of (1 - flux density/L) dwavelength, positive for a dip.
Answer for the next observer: -2.63 Ang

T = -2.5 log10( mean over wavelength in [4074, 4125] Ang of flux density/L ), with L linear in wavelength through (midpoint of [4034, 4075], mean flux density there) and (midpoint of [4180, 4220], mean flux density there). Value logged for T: 0.049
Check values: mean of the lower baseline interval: 30.1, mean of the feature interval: 28.3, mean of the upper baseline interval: 28.7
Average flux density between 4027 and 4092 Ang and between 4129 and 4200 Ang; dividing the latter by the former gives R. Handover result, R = 1.0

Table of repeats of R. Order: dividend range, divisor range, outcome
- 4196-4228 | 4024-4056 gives 0.92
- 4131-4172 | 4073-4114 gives 1.07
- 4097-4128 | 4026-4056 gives 0.89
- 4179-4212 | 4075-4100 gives 0.99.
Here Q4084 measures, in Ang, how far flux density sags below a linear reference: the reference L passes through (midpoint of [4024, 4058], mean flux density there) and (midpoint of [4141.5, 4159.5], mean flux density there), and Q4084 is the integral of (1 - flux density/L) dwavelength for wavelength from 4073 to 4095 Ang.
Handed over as 1.1 Ang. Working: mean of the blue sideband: 31.1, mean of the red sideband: 30.6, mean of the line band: 29.3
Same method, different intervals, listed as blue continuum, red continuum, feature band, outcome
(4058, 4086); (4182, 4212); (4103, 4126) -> 0.8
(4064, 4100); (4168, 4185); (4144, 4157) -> -1.1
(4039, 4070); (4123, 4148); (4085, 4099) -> 1.2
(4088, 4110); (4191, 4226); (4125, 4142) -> -1.2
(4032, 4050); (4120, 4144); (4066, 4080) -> 0.8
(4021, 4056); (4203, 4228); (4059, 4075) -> 1.1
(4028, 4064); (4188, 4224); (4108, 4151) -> 0.4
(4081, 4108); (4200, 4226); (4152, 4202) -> -0.7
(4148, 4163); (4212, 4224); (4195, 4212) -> 1.0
